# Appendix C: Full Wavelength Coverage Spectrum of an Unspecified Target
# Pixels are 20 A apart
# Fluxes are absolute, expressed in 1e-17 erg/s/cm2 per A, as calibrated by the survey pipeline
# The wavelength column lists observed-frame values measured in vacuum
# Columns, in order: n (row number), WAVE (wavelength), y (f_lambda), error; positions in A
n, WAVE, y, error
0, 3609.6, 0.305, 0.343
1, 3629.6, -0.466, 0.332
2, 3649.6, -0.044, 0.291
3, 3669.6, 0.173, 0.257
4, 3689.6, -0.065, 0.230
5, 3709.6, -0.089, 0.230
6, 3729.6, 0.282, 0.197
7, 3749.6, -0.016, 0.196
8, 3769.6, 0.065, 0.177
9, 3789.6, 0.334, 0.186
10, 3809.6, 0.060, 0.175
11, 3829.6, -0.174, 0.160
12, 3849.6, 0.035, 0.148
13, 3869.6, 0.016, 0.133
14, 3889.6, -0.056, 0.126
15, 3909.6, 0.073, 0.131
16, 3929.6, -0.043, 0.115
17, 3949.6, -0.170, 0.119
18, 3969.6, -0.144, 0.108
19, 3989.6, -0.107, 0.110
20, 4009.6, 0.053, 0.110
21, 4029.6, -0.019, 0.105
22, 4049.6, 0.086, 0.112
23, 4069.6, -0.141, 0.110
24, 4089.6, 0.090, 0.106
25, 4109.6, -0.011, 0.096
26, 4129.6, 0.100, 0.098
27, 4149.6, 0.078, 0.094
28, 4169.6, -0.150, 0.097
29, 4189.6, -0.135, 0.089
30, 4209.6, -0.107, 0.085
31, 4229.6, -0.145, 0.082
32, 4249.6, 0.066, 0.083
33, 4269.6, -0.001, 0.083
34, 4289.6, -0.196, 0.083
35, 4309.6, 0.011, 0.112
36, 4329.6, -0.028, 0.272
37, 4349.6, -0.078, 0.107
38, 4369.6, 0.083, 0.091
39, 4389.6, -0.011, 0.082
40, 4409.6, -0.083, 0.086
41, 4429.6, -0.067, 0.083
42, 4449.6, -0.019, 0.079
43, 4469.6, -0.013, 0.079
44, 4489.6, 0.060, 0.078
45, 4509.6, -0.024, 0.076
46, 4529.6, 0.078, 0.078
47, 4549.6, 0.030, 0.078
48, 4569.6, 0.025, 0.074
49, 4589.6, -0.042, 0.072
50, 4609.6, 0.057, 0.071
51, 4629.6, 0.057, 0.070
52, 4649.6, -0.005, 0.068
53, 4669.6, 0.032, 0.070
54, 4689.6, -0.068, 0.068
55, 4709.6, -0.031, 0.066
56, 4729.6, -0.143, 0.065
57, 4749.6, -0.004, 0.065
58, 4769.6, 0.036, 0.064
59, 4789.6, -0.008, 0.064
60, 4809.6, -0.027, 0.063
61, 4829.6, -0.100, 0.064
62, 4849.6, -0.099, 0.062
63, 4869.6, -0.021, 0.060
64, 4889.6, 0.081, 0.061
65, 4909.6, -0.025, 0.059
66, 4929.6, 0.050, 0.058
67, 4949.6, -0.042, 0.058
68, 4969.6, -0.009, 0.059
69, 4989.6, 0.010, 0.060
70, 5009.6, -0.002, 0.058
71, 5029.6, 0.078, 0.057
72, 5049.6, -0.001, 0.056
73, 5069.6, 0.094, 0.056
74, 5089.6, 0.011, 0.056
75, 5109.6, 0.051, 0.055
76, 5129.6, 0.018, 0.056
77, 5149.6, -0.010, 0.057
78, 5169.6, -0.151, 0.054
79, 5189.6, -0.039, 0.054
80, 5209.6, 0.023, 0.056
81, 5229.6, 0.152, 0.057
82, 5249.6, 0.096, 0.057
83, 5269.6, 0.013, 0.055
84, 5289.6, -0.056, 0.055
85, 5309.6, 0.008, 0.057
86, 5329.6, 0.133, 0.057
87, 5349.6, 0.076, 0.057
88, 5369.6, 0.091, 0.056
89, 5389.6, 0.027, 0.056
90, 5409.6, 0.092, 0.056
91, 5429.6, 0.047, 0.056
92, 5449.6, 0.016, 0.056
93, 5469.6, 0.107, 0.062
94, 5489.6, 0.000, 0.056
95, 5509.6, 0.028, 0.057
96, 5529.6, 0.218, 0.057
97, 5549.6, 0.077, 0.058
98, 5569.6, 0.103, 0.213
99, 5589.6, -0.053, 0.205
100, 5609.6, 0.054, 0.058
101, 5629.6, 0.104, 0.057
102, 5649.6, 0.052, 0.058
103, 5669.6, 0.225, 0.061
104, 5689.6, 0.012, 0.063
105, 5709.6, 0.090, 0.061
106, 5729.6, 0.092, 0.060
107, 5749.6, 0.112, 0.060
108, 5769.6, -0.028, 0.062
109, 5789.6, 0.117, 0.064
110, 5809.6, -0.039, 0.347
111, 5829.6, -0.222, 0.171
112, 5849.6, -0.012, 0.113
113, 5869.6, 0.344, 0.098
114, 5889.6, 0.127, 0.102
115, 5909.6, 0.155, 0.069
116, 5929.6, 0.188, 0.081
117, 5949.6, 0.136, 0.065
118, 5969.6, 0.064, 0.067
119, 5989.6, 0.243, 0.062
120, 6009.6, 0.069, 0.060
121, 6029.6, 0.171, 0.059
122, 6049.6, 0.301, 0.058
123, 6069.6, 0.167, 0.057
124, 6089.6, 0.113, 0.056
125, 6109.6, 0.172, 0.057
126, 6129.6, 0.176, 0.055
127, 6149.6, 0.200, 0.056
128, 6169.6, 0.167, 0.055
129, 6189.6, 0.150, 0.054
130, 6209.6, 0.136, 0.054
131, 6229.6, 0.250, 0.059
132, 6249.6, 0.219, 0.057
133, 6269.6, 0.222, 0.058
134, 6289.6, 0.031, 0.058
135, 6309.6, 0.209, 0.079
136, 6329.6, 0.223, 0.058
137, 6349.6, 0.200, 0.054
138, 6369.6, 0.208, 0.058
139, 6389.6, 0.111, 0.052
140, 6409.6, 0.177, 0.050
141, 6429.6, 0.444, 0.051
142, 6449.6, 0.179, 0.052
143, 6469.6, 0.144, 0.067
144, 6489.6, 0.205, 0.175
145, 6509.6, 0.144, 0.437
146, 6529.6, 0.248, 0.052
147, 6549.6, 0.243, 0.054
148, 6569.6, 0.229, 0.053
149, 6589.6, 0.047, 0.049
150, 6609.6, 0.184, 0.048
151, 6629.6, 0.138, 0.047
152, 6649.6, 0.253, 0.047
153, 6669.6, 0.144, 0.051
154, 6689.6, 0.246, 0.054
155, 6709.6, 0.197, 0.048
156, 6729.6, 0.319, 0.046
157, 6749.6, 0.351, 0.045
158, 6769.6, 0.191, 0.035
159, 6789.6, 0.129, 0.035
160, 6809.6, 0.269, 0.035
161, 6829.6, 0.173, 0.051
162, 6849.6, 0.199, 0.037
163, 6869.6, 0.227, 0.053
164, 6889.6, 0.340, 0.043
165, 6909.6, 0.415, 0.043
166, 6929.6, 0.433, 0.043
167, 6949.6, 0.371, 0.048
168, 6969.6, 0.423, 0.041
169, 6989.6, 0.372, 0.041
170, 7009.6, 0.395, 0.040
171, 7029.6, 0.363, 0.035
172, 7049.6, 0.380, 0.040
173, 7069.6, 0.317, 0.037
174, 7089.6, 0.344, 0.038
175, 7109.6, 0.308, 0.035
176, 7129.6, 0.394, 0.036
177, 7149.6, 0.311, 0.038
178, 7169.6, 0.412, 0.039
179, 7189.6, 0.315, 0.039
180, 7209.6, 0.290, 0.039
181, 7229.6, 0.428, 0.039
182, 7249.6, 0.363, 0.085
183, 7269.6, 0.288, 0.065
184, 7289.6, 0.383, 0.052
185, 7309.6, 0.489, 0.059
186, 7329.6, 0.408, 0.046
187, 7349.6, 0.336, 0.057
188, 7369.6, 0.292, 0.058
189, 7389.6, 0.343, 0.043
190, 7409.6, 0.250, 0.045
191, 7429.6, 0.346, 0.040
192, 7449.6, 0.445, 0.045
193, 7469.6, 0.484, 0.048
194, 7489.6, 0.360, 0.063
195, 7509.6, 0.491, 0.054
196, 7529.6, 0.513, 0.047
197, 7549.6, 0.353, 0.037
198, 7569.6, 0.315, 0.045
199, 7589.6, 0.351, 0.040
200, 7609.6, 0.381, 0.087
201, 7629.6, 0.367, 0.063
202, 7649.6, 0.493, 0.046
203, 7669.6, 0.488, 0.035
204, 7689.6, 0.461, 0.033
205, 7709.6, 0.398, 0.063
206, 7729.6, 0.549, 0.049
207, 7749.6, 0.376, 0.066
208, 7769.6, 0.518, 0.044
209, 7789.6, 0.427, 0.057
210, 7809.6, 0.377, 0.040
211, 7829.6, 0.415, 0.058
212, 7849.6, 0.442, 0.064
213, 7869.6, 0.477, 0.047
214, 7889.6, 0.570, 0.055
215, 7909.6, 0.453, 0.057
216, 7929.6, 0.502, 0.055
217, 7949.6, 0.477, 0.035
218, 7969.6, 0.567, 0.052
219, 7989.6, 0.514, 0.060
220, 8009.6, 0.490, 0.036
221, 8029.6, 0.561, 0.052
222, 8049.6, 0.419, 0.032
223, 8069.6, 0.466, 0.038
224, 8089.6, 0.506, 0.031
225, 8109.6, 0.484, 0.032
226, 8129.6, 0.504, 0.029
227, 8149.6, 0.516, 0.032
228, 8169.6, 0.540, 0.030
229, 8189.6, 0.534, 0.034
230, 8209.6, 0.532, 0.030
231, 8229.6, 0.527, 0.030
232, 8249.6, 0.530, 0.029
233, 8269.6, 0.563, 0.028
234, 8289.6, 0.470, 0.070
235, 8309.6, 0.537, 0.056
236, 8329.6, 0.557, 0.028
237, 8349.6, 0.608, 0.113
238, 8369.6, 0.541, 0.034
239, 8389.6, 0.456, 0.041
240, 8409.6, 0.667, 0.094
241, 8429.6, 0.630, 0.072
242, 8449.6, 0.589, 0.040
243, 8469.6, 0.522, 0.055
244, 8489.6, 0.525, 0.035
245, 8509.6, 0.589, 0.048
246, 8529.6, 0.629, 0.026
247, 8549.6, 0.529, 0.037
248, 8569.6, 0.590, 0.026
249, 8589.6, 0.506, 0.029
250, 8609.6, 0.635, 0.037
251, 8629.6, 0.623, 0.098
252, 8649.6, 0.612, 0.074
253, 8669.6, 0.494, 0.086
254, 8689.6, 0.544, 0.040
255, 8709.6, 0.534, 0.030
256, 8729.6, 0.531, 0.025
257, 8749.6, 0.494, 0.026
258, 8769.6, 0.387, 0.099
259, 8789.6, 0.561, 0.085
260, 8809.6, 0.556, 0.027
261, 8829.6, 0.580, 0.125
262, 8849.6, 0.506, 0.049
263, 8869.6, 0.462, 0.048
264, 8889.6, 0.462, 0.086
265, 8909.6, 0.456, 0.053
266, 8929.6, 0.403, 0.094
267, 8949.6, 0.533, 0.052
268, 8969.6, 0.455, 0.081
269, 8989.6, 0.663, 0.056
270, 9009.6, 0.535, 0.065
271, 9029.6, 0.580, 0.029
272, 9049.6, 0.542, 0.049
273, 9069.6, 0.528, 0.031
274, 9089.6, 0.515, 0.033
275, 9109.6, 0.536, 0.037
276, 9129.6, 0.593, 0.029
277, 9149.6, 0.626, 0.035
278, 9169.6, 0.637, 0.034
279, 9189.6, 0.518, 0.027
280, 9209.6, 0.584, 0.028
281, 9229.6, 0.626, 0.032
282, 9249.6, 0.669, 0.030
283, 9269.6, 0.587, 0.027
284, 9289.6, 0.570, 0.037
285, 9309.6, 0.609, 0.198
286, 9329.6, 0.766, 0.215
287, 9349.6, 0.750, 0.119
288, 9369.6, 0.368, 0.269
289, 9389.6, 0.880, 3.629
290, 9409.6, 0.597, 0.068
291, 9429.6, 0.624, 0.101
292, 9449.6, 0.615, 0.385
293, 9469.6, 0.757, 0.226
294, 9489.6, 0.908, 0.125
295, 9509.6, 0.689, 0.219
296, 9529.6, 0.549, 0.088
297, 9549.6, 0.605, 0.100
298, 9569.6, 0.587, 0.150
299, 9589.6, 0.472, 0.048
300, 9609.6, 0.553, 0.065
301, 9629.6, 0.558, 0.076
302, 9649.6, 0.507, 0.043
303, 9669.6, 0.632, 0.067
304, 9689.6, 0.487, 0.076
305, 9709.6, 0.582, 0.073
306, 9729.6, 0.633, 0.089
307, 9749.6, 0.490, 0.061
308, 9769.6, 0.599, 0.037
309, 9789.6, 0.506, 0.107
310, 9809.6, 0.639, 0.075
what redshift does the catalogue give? 0.724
